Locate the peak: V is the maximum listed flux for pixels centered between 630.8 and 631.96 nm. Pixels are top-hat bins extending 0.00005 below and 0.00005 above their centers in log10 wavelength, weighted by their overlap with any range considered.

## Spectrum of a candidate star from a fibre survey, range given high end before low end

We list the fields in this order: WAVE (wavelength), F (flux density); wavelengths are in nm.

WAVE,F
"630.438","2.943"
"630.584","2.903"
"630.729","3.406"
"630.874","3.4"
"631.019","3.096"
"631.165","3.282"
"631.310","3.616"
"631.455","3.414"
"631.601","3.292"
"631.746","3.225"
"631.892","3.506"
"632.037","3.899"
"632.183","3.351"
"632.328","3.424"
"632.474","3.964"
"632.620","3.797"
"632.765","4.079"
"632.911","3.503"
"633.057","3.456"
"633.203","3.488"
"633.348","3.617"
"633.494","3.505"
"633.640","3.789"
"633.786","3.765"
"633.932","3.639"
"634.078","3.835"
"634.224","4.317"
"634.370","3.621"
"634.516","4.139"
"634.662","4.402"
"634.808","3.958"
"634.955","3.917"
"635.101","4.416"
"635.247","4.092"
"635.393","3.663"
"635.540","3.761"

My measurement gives 3.616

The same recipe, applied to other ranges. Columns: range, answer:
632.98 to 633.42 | 3.617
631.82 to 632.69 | 3.964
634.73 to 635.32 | 4.416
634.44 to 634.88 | 4.402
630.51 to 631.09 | 3.406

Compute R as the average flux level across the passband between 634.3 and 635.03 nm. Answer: 4.01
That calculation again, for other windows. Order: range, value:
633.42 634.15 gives 3.7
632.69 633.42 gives 3.63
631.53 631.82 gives 3.26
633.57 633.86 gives 3.77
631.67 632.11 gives 3.54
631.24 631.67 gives 3.44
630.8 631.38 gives 3.35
